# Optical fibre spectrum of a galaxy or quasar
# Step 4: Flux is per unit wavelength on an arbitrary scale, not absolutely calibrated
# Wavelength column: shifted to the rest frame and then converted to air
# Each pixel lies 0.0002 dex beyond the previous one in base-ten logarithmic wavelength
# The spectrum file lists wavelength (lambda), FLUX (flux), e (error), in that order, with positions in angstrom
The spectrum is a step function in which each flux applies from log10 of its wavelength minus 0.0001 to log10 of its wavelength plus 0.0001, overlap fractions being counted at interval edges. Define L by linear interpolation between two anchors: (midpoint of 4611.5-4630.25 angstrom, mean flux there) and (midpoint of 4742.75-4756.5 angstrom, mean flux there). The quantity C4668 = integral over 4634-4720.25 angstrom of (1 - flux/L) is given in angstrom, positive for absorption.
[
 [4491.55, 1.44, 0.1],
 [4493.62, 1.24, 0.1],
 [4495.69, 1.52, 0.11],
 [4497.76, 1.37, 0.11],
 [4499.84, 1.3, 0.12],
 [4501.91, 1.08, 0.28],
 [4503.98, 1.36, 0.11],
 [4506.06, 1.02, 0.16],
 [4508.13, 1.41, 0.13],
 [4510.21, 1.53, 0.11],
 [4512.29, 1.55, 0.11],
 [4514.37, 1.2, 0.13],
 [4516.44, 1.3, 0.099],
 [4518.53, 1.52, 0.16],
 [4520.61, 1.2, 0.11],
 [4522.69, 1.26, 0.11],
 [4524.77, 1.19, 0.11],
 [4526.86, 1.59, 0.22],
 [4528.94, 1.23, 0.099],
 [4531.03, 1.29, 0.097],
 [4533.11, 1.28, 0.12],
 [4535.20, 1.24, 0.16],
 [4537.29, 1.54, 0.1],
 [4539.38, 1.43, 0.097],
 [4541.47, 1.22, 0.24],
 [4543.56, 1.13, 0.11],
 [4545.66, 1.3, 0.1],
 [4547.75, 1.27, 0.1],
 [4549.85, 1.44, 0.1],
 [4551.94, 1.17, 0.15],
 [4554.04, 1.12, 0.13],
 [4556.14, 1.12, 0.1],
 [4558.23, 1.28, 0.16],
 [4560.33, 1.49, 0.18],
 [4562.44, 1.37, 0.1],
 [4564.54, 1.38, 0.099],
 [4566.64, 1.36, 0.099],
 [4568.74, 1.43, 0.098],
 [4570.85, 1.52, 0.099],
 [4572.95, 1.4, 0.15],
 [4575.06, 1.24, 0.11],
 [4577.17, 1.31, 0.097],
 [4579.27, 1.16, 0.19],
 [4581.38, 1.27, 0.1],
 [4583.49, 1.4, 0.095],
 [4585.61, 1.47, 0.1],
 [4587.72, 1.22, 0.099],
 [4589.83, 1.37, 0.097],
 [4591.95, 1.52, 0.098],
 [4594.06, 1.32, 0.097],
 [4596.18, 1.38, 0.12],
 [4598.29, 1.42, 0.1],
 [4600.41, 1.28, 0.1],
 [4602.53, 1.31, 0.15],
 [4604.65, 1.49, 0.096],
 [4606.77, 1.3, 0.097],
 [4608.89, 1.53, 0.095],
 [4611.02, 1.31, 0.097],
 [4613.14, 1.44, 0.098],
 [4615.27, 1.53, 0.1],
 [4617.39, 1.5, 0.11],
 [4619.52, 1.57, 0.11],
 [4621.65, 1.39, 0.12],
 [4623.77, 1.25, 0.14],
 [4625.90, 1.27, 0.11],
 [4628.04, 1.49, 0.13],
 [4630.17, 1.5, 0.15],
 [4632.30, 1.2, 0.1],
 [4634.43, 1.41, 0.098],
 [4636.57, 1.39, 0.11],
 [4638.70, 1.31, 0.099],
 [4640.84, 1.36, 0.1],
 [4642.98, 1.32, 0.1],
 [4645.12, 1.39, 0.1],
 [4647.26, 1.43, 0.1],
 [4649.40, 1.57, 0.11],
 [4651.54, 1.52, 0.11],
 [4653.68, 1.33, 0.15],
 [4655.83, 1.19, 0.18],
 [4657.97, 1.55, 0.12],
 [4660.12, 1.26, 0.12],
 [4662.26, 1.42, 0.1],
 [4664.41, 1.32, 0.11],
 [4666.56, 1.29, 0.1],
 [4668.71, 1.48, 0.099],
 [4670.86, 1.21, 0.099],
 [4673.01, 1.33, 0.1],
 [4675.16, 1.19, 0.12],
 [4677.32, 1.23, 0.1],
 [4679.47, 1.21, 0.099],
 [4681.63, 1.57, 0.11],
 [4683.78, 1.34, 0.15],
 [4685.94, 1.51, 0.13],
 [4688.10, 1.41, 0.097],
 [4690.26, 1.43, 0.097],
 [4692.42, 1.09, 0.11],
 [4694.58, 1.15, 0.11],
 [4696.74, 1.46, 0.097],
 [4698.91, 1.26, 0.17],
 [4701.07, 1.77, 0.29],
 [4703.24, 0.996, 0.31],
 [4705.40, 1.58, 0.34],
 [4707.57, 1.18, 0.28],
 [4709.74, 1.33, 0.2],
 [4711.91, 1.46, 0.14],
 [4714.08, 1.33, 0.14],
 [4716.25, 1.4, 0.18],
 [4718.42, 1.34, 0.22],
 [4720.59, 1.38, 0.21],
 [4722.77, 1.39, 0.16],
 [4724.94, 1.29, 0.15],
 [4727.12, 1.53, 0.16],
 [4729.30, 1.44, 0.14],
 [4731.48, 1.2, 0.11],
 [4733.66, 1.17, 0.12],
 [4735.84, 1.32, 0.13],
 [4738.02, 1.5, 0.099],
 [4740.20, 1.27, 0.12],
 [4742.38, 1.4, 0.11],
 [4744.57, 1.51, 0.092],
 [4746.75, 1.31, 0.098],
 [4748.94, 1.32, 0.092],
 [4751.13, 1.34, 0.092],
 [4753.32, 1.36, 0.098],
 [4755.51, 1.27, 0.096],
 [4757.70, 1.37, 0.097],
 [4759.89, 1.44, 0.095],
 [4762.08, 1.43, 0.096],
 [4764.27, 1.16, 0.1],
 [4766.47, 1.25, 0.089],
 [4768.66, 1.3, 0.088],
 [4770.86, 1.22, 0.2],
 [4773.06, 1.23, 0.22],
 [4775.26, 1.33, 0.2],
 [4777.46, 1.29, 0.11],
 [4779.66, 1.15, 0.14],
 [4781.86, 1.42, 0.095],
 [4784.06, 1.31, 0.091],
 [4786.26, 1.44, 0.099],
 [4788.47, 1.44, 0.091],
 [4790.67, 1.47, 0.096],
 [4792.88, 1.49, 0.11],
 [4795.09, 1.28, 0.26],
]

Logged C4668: 2.4 angstrom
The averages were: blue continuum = 1.43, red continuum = 1.35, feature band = 1.36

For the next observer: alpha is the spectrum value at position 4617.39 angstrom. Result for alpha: 1.5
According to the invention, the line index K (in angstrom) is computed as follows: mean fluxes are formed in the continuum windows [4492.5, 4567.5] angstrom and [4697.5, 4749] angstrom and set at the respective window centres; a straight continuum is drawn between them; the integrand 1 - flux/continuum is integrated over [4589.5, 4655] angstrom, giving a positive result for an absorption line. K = -3.1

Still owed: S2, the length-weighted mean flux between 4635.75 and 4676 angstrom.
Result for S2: 1.36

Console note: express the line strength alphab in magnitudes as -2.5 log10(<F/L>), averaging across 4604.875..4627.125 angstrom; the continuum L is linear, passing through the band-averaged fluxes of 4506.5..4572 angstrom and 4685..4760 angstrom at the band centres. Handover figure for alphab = -0.06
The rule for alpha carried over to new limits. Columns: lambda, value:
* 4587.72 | 1.22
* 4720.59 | 1.38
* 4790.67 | 1.47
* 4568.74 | 1.43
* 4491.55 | 1.44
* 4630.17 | 1.5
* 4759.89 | 1.44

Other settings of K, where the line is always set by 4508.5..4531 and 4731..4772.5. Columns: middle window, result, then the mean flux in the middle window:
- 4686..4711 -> -0.2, 1.34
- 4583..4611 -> -0.8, 1.38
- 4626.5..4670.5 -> -1.5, 1.38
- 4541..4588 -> 1.4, 1.31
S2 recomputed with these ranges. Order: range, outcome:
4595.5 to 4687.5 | 1.38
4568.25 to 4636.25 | 1.38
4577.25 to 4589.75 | 1.31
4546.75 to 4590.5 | 1.32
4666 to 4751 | 1.35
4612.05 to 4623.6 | 1.47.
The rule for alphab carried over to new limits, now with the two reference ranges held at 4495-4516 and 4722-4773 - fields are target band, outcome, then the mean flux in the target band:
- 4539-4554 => 0.06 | 1.26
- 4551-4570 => 0.02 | 1.31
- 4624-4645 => -0.02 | 1.36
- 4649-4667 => -0.04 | 1.38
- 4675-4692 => -0.02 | 1.36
